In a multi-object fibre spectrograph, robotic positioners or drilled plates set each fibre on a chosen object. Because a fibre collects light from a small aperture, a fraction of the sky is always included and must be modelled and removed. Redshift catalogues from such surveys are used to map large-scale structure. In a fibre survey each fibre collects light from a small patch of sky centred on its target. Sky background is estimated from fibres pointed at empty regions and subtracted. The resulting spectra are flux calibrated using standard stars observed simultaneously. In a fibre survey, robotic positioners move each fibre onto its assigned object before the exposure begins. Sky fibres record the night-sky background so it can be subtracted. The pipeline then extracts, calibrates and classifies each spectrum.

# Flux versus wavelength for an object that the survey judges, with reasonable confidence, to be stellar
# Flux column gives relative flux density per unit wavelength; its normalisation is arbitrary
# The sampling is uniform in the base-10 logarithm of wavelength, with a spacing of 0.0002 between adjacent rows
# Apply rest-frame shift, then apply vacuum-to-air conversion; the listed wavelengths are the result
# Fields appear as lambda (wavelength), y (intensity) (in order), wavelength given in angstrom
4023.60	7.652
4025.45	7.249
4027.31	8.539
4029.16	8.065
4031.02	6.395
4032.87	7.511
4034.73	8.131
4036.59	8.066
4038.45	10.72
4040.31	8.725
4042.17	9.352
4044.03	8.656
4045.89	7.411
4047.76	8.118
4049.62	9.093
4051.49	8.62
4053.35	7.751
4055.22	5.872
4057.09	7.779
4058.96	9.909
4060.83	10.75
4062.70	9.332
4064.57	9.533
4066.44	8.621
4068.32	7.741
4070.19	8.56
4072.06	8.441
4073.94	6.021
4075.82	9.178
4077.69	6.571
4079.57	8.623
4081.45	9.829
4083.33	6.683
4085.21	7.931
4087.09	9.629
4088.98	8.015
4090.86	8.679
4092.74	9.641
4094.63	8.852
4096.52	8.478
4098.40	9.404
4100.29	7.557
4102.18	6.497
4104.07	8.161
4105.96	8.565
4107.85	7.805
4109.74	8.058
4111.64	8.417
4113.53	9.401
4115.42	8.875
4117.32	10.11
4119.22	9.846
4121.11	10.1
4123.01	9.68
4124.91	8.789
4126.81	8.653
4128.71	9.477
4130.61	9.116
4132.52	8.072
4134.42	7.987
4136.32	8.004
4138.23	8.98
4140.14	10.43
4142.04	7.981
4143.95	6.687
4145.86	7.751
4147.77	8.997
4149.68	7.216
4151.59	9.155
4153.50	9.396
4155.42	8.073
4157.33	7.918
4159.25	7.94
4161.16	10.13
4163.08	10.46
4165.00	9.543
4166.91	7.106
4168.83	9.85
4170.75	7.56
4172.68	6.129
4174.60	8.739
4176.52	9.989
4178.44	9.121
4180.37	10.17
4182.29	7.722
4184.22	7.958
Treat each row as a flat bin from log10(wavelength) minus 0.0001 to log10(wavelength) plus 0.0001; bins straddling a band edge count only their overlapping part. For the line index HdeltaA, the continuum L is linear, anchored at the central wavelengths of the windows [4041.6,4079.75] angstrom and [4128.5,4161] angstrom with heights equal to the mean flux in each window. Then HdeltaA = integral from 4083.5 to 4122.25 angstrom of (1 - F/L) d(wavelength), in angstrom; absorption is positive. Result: -1.2 angstrom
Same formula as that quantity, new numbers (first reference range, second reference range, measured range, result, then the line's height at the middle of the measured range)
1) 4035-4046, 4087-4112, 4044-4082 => 1.3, 8.69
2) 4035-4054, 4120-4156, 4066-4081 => 1.1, 8.65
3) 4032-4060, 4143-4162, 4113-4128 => -2.0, 8.34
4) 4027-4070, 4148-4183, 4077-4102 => 0.4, 8.55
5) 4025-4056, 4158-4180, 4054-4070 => -0.8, 8.27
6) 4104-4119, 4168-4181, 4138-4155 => 0.5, 8.75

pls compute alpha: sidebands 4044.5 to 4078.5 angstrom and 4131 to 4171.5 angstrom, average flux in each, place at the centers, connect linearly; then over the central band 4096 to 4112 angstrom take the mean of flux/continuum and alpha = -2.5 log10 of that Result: 0.04 mag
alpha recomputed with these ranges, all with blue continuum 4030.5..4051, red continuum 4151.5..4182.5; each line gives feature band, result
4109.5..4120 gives -0.066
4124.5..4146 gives 0.022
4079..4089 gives 0.008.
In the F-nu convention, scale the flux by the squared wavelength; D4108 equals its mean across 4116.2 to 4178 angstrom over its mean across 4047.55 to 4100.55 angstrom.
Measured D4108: 1.07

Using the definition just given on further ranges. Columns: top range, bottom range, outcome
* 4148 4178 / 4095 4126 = 1.01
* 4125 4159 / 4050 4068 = 1.02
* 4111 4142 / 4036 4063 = 1.09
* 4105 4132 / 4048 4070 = 1.08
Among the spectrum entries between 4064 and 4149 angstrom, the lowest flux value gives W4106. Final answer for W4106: 6.021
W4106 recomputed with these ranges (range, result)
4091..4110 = 6.497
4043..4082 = 5.872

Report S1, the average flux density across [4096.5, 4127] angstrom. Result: 8.74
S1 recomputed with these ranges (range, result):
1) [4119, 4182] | 8.74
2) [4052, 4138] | 8.56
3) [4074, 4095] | 8.4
